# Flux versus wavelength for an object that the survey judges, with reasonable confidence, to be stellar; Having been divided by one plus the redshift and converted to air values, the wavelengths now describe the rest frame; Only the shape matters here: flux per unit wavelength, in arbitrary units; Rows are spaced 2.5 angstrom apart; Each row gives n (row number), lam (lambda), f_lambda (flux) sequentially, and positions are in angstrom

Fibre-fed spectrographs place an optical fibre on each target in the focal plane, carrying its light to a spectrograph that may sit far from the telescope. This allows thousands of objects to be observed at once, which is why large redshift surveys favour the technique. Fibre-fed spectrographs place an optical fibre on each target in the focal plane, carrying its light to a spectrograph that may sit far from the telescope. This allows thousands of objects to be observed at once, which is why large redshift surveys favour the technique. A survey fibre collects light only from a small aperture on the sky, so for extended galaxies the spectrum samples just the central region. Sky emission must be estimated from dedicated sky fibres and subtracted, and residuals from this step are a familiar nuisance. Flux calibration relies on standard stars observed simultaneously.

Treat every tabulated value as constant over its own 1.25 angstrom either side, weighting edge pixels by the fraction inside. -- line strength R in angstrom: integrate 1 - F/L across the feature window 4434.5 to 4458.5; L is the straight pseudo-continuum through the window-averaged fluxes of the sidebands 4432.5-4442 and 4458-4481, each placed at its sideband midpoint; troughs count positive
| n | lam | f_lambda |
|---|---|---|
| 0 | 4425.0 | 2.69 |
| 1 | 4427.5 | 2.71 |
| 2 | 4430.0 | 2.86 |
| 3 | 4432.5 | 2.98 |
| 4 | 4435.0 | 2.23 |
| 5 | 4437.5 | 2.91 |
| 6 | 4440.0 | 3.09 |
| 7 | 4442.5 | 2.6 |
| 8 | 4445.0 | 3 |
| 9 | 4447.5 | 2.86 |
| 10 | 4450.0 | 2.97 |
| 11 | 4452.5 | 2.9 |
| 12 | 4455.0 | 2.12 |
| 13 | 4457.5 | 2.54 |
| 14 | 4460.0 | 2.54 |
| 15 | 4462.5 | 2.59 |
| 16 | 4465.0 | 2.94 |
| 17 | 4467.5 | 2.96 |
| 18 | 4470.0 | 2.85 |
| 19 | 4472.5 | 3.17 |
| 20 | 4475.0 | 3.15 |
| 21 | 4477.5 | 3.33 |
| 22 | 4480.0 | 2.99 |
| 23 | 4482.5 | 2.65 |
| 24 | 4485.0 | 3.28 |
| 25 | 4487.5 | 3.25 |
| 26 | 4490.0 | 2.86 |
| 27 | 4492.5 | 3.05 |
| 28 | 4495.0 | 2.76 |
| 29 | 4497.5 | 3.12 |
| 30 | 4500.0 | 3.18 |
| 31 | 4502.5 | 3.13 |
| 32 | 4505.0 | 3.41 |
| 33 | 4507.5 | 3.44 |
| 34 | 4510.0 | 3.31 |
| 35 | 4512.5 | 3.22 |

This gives 0.61 angstrom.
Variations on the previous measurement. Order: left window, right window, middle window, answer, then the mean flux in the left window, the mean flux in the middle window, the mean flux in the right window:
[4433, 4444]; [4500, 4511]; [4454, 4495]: 2.05 angstrom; 2.73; 2.89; 3.31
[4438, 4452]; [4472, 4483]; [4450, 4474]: 1.97 angstrom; 2.9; 2.75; 3.08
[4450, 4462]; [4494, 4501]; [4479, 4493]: -0.54 angstrom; 2.58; 3.01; 3.02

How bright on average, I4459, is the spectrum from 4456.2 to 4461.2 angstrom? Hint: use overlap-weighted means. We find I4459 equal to 2.54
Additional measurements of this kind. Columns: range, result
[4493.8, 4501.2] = 3.02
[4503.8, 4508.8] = 3.42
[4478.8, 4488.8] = 3.04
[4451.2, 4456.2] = 2.52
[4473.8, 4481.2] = 3.16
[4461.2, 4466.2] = 2.76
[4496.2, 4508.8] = 3.25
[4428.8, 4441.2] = 2.81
